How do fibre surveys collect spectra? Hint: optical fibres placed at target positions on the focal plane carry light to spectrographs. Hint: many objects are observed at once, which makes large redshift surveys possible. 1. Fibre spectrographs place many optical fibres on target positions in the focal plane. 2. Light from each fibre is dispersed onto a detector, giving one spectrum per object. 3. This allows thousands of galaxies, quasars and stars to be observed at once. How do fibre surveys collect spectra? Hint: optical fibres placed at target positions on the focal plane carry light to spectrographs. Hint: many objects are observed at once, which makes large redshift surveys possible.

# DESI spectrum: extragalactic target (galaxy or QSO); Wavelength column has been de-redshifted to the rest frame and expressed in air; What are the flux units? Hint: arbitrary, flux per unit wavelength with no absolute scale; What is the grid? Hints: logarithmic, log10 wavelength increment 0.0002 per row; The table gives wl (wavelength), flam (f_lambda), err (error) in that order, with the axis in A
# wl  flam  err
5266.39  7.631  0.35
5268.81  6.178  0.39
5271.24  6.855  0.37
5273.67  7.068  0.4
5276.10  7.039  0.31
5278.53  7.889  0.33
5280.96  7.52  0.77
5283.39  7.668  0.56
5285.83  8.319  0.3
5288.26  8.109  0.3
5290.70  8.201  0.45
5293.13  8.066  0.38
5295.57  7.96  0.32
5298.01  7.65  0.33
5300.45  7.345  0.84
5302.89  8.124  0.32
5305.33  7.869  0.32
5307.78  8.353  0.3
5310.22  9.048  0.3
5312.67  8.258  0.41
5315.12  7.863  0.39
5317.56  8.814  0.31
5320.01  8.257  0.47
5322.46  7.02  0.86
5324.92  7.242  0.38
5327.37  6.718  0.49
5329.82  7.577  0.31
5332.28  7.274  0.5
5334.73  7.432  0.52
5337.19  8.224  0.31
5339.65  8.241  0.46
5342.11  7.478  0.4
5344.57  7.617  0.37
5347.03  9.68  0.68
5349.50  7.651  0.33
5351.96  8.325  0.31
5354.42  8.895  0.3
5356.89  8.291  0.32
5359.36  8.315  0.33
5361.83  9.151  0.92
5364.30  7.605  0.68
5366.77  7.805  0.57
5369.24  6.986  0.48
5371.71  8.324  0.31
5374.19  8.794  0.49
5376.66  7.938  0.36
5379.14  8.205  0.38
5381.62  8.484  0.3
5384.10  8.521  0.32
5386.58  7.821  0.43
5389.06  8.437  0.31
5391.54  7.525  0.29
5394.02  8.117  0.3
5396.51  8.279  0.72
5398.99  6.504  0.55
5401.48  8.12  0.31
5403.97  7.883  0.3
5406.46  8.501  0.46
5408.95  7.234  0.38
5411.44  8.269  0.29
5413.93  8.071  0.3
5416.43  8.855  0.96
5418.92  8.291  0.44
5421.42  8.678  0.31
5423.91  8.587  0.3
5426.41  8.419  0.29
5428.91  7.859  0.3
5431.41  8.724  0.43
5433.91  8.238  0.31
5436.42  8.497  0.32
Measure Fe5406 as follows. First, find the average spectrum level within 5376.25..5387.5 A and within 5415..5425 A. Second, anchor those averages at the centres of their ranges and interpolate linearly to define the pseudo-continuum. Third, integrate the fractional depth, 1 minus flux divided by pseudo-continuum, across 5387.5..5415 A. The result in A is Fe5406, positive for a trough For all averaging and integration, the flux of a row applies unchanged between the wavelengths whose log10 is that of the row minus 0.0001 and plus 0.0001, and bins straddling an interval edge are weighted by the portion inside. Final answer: 1.7 A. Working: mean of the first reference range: 8.22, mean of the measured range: 7.9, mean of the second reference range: 8.6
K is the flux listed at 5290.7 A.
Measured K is 8.201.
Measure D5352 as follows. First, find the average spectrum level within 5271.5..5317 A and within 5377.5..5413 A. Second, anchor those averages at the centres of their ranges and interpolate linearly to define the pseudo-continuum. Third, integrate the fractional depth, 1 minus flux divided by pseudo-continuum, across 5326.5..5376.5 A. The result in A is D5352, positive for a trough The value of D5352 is -0.5 A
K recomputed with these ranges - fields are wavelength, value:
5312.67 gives 8.258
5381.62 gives 8.484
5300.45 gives 7.345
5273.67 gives 7.068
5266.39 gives 7.631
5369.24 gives 6.986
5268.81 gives 6.178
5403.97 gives 7.883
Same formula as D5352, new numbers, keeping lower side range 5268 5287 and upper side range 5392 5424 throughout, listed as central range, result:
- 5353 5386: -1.63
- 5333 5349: -0.76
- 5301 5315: -1.37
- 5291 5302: -0.53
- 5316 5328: -0.12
